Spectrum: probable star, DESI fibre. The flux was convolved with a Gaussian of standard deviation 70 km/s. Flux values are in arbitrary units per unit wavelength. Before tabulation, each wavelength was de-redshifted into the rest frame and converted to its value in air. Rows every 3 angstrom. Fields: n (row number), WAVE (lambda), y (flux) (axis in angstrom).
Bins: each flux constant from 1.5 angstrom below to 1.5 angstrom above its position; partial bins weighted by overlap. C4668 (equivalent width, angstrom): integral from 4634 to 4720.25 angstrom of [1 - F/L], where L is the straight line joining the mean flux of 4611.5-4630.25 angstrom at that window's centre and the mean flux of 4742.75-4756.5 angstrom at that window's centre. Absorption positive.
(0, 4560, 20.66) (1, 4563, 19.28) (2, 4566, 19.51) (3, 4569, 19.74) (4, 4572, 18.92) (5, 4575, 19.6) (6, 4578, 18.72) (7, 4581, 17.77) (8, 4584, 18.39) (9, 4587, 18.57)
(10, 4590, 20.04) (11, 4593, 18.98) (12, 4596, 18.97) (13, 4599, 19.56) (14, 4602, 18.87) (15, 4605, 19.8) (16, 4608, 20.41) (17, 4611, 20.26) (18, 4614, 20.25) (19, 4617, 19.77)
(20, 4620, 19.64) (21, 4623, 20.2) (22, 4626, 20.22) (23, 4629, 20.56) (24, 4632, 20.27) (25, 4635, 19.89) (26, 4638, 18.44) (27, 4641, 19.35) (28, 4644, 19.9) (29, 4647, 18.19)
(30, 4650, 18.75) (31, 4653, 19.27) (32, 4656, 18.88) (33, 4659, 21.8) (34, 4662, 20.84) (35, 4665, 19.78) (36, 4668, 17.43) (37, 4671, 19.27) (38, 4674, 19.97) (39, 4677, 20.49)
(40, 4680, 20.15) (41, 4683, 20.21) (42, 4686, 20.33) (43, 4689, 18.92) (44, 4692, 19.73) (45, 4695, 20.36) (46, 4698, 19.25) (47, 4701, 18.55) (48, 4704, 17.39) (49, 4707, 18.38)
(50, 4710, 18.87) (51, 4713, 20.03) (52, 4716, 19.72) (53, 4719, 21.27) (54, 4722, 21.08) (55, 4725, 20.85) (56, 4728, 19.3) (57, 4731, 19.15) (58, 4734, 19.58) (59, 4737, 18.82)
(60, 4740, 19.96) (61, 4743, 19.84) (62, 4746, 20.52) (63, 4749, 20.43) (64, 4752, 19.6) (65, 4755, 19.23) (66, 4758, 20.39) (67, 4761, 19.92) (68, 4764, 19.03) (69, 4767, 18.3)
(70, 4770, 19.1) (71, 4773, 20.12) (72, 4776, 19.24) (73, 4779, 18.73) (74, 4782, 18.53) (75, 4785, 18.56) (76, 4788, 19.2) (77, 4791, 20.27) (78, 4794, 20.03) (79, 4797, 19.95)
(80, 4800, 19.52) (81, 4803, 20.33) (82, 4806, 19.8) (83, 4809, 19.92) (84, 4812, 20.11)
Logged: 2.3 angstrom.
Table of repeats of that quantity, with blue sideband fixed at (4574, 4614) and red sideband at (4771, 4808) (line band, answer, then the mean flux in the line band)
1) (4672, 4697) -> -0.78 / 20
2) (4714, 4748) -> -1.00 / 20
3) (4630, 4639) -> -0.16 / 19.7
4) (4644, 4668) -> -0.22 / 19.5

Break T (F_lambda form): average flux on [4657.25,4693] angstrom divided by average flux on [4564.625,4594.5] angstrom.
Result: 1.05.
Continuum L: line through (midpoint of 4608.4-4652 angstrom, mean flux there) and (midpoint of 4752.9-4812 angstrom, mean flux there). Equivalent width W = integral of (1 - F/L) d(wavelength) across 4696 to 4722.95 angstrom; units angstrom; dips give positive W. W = 0.3 angstrom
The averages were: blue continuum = 19.7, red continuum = 19.5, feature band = 19.4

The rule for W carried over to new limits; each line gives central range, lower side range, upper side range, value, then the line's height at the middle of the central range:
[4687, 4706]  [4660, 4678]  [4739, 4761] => 0.70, 19.8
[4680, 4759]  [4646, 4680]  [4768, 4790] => -1.48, 19.3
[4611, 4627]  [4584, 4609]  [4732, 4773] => -0.56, 19.4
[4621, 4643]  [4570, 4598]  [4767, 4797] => -0.97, 19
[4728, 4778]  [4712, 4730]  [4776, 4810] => 1.04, 20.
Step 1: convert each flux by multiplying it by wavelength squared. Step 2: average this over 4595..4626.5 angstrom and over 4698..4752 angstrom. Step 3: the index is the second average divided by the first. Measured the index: 1.0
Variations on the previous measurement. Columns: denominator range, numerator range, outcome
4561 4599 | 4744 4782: 1.11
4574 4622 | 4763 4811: 1.09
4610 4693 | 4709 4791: 1.04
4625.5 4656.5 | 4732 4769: 1.06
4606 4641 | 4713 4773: 1.04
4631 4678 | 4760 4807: 1.05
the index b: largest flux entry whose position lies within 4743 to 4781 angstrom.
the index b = 20.52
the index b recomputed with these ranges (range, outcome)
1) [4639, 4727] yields 21.8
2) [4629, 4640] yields 20.56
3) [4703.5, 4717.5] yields 20.03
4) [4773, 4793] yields 20.27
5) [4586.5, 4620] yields 20.41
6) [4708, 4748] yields 21.27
